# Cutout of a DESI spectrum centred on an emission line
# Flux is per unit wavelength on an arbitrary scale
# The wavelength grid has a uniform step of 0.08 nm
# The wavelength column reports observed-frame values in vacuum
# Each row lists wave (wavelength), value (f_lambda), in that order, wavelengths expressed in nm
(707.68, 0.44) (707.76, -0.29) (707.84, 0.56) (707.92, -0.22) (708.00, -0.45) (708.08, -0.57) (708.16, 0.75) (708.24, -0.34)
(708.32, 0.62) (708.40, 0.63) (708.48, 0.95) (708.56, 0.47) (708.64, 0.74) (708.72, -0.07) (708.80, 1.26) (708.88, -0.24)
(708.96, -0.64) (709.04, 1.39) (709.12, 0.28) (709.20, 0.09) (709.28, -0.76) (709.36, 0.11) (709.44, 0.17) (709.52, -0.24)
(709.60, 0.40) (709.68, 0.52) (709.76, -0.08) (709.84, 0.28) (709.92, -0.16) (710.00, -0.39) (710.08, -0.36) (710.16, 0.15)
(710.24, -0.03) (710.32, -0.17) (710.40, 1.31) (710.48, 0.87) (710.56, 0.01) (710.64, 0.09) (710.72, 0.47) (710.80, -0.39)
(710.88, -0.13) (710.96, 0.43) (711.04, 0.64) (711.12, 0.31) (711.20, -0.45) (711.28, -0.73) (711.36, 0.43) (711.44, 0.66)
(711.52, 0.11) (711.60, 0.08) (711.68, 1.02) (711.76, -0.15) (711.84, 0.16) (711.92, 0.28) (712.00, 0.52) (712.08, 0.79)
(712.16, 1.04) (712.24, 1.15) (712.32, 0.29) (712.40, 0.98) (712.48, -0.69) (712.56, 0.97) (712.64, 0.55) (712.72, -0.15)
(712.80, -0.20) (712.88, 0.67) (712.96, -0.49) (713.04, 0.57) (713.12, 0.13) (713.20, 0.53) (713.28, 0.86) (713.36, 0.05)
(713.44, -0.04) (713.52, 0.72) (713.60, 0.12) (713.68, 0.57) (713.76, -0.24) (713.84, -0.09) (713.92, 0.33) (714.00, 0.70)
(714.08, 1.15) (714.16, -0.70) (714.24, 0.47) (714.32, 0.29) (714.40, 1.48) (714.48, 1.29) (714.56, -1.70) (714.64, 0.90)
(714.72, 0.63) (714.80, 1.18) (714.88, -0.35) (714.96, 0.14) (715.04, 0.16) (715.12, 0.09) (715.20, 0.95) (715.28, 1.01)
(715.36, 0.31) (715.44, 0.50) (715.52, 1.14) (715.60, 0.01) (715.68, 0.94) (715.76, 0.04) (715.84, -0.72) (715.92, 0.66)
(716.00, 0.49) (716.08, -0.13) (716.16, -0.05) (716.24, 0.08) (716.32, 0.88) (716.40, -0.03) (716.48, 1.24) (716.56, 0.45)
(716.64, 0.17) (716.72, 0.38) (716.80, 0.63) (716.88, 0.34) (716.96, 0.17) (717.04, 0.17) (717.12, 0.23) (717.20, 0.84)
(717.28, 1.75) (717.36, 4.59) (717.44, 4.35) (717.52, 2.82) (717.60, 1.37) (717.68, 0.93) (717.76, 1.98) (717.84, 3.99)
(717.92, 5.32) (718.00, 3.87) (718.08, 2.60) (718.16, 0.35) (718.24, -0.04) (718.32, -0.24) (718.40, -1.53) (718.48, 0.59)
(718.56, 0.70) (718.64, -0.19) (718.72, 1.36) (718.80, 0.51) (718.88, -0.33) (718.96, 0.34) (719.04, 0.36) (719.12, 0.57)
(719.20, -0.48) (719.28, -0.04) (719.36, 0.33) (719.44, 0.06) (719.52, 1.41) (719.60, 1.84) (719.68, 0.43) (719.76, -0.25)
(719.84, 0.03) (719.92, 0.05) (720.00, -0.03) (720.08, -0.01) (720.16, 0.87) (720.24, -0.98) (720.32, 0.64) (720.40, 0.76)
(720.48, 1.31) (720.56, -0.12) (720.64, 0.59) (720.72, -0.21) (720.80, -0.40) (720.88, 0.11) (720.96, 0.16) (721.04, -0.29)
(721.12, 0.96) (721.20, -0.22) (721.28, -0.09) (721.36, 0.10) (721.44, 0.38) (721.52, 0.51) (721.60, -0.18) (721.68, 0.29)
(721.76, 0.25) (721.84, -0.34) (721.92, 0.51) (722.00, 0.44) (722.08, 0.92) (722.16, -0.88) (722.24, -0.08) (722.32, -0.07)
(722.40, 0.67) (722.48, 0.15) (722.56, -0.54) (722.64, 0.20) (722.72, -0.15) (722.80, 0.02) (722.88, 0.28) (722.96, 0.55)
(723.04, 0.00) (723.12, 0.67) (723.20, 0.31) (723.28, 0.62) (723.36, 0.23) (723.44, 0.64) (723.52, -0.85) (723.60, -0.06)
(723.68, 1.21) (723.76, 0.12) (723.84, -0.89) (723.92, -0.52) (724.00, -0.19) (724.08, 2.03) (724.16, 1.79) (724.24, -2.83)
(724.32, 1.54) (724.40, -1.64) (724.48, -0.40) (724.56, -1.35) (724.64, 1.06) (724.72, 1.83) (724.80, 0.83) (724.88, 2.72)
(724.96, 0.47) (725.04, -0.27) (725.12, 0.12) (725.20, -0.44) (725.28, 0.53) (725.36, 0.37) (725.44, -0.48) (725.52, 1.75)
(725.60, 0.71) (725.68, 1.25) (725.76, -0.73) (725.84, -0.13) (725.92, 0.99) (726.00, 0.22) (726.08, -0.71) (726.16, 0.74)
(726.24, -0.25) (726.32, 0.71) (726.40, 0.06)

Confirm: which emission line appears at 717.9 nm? [O II]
